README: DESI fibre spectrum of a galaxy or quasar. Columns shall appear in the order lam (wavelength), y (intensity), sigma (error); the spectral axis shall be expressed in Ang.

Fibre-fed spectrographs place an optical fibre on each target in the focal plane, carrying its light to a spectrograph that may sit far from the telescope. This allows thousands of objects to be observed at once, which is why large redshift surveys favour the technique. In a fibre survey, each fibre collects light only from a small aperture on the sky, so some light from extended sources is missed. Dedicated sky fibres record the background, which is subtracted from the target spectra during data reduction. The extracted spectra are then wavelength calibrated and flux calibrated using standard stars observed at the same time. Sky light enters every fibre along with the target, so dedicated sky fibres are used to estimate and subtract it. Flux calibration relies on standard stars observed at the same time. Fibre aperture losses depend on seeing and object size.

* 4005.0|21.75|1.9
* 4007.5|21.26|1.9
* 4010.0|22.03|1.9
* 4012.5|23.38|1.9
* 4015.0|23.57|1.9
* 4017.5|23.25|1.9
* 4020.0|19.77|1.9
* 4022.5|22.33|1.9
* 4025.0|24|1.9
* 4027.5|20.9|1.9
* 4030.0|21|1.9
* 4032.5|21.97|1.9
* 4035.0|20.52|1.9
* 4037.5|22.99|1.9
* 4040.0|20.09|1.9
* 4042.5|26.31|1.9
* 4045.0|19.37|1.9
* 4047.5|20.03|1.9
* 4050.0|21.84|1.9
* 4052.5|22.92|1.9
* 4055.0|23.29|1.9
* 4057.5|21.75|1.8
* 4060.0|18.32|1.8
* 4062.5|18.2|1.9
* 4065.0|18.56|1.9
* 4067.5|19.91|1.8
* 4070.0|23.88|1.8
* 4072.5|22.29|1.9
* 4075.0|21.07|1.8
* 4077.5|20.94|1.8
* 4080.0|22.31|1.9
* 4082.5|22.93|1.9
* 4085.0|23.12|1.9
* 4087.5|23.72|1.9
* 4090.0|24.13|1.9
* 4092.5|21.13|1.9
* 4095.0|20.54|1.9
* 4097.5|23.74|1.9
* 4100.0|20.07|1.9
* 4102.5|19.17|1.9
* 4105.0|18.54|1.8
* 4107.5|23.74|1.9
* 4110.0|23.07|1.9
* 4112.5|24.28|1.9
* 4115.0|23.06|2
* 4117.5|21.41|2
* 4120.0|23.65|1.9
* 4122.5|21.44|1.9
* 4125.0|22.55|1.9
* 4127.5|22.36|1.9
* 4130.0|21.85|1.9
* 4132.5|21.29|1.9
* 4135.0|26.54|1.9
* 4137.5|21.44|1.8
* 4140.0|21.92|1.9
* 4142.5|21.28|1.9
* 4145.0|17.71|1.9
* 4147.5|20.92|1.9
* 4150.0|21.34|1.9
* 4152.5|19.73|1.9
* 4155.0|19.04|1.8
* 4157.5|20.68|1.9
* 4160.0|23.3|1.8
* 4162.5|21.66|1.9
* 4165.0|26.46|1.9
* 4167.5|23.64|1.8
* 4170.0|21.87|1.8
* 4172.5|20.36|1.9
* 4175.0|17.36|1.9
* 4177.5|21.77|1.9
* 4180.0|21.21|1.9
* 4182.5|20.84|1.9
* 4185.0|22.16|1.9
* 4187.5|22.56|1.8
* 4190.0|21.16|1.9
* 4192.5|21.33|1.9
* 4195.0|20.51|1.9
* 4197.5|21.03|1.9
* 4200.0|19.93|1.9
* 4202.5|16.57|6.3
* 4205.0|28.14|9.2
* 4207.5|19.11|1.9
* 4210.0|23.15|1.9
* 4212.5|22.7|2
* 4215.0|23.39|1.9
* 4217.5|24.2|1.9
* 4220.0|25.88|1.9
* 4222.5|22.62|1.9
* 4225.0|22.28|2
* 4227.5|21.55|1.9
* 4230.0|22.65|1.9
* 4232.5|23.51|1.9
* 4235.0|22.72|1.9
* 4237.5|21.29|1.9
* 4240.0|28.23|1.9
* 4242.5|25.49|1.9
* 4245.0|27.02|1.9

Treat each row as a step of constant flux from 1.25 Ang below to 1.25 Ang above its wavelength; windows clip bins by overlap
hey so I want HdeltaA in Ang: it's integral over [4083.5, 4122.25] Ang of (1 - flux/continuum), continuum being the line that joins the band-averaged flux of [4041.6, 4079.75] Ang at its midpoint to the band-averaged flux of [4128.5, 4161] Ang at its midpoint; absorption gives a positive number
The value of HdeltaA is -1.7 Ang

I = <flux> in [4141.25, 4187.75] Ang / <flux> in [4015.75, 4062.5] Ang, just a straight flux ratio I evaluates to 1.0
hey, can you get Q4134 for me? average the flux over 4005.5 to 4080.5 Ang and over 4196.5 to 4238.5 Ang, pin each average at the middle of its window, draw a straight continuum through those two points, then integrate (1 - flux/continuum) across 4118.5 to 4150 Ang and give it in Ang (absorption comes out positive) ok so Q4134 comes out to 0.2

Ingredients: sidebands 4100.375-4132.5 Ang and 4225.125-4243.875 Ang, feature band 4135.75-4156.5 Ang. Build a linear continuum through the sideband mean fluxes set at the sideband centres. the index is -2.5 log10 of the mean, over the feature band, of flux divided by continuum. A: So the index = 0.09 mag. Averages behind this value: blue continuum 22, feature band 20.6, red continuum 23.6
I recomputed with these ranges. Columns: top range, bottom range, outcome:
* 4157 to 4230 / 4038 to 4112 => 1.02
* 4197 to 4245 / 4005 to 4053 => 1.05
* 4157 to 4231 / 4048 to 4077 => 1.05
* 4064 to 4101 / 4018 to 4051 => 1.01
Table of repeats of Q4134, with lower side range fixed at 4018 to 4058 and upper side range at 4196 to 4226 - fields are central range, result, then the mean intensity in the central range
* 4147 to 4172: 0.4 Ang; 21.8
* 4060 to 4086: 0.9 Ang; 21.2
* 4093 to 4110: 0.7 Ang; 21.1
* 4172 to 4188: 1.0 Ang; 20.8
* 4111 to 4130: -0.4 Ang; 22.6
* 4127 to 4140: -0.3 Ang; 22.6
